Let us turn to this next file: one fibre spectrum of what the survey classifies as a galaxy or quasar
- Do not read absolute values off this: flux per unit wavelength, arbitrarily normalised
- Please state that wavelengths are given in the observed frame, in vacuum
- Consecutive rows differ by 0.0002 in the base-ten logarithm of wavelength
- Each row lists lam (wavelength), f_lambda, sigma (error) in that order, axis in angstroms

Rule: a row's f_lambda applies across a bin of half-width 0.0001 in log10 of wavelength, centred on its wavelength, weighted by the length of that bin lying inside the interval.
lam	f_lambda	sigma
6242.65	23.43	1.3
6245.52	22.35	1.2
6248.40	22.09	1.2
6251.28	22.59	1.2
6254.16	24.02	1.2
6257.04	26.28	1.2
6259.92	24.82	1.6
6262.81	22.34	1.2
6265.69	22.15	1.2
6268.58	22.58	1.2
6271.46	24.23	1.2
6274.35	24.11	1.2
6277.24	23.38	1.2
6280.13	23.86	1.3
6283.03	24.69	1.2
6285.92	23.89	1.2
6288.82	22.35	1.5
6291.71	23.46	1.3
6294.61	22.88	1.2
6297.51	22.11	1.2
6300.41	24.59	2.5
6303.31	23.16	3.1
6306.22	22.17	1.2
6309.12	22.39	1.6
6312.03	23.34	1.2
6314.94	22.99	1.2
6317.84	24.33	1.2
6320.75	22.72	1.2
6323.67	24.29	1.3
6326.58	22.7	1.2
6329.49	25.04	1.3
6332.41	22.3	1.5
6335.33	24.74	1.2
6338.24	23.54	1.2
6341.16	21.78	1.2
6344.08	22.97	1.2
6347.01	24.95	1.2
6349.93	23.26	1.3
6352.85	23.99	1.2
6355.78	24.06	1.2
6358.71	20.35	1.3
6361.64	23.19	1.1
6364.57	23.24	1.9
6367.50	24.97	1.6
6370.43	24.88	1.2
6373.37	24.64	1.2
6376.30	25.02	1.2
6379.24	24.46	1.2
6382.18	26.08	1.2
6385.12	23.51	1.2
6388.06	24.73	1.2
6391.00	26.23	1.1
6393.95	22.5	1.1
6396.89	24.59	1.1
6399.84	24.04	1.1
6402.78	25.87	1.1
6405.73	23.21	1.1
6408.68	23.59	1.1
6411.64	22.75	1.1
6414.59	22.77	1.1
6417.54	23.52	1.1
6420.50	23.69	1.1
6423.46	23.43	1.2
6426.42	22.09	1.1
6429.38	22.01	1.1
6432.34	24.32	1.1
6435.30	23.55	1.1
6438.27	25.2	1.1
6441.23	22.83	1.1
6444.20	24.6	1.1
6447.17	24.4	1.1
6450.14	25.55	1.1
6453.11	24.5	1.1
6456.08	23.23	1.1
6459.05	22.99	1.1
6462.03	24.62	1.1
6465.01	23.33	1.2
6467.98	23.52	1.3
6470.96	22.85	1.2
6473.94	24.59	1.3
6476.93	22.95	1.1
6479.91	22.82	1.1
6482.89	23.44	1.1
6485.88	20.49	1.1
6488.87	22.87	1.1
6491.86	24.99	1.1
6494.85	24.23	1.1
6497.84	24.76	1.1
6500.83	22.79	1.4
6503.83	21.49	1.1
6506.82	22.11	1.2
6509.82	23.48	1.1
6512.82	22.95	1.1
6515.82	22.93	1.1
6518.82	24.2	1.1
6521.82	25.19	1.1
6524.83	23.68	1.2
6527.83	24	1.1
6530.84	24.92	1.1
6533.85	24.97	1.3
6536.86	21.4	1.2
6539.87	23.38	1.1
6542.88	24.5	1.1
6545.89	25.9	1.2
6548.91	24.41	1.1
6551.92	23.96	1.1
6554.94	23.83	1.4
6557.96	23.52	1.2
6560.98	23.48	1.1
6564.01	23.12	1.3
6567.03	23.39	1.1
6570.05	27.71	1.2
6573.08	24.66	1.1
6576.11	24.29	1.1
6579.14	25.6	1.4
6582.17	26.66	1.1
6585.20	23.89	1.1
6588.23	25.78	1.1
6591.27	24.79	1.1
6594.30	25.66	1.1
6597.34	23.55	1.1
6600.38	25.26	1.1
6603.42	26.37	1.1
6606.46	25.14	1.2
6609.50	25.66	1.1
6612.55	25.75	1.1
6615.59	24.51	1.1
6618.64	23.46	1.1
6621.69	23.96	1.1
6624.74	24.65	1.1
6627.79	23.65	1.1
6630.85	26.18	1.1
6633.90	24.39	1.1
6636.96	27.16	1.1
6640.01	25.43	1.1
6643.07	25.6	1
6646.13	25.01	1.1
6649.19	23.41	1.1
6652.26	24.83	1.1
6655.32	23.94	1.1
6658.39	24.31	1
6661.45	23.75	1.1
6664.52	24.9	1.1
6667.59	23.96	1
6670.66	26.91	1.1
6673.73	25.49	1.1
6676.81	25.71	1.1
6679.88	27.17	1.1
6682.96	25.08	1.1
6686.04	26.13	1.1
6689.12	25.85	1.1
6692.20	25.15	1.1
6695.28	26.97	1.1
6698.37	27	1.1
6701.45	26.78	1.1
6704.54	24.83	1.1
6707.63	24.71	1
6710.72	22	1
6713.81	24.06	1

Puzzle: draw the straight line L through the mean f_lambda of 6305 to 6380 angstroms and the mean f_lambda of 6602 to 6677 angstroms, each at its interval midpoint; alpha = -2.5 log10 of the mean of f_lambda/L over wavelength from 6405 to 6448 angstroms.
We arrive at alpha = 0.02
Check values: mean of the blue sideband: 23.5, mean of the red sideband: 24.9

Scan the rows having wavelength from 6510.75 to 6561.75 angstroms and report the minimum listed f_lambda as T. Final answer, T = 21.4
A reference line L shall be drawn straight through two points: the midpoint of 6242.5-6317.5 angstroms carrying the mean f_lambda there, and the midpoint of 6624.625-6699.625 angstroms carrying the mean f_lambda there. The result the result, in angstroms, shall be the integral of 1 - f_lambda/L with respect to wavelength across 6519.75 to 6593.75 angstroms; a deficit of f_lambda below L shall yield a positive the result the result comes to 0.9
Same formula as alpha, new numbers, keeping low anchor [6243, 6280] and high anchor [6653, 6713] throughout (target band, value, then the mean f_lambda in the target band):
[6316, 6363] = 0.018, 23.4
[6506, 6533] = 0.035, 23.8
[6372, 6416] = -0.012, 24.3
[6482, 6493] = 0.073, 22.8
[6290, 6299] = 0.035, 22.8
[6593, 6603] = -0.003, 25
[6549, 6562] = 0.041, 23.8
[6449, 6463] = 0.007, 24.1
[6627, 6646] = -0.016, 25.4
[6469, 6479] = 0.043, 23.4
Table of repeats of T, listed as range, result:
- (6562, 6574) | 23.12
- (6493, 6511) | 21.49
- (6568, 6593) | 23.89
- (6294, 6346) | 21.78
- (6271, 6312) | 22.11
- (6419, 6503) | 20.49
